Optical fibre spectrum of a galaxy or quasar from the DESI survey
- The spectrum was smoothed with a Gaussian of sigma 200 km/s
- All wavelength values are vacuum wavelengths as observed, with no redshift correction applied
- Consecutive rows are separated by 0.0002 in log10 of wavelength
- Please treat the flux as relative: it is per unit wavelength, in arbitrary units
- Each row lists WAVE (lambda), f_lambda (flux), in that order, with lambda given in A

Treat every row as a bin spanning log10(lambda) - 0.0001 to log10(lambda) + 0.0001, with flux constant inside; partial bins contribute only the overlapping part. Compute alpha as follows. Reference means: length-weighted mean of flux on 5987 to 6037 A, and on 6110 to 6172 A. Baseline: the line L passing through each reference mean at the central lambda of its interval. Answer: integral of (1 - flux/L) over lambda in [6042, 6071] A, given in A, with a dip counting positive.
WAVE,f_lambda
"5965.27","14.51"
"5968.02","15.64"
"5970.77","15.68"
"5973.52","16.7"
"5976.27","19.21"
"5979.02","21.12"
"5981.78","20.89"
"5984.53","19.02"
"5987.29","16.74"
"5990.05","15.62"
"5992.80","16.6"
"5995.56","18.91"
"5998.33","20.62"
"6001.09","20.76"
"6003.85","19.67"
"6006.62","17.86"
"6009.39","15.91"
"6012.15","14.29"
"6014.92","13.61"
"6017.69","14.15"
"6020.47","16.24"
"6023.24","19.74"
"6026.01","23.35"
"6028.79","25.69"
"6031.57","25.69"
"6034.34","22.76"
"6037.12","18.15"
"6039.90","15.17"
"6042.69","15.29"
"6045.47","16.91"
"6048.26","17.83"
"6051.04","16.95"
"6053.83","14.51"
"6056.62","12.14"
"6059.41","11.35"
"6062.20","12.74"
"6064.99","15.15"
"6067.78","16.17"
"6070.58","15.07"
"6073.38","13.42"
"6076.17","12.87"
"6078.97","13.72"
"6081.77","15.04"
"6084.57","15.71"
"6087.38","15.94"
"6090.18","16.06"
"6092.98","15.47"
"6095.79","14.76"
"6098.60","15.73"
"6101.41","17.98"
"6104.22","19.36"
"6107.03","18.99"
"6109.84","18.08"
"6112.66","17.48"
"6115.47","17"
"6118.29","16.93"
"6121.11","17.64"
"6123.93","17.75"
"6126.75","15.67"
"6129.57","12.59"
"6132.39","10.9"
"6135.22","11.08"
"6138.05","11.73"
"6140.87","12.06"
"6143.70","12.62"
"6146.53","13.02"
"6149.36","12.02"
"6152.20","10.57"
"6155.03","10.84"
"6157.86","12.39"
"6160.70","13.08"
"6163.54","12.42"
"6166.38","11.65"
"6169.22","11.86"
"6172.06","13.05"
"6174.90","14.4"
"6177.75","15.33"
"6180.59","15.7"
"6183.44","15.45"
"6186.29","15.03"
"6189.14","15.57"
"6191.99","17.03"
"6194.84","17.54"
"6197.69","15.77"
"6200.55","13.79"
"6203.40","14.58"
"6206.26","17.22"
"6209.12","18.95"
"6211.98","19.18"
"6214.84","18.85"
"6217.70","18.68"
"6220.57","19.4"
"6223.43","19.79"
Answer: 3.56 A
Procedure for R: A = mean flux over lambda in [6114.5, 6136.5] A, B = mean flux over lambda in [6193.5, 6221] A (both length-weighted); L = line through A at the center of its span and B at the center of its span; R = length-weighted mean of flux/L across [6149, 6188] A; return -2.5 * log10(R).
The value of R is 0.23 mag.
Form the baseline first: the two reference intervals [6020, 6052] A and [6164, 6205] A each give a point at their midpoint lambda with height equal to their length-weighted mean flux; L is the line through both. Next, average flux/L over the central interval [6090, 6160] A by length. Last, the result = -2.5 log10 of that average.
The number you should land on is 0.142 mag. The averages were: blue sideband 19.6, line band 14.7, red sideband 14.7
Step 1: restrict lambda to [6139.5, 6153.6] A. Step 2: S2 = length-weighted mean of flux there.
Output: 12.1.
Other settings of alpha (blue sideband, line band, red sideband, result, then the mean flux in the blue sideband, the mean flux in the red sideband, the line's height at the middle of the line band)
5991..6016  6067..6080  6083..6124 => 2.26 A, 17.6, 17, 17.2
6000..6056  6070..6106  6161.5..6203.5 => 2.61 A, 18.1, 14.6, 16.8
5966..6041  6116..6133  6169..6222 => 1.56 A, 18.5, 16.3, 17.1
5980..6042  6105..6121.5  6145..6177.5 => -3.82 A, 18.7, 12.4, 14.4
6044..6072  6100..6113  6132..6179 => -4.63 A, 14.9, 12.3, 13.6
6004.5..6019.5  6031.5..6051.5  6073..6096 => -3.98 A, 15.4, 14.8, 15.2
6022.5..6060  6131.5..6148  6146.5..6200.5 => 3.37 A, 18.4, 13.9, 15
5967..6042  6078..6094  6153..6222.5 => 1.61 A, 18.5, 15.3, 17.1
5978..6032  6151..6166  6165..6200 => 3.41 A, 18.7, 14.8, 15.4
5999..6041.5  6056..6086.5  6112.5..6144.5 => 4.93 A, 18.9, 14.4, 16.8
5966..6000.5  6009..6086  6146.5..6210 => 1.87 A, 18.1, 14.2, 16.8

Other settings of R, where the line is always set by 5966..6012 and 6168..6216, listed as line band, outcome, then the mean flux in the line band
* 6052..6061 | 0.322 mag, 12.9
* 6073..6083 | 0.232 mag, 13.8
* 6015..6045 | -0.099 mag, 19.3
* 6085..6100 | 0.088 mag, 15.6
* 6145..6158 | 0.357 mag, 11.7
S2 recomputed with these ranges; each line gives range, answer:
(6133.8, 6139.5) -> 11.4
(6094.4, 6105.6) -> 17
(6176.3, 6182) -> 15.5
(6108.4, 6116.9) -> 17.5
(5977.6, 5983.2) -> 21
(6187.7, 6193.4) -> 16.3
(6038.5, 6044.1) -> 15.2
